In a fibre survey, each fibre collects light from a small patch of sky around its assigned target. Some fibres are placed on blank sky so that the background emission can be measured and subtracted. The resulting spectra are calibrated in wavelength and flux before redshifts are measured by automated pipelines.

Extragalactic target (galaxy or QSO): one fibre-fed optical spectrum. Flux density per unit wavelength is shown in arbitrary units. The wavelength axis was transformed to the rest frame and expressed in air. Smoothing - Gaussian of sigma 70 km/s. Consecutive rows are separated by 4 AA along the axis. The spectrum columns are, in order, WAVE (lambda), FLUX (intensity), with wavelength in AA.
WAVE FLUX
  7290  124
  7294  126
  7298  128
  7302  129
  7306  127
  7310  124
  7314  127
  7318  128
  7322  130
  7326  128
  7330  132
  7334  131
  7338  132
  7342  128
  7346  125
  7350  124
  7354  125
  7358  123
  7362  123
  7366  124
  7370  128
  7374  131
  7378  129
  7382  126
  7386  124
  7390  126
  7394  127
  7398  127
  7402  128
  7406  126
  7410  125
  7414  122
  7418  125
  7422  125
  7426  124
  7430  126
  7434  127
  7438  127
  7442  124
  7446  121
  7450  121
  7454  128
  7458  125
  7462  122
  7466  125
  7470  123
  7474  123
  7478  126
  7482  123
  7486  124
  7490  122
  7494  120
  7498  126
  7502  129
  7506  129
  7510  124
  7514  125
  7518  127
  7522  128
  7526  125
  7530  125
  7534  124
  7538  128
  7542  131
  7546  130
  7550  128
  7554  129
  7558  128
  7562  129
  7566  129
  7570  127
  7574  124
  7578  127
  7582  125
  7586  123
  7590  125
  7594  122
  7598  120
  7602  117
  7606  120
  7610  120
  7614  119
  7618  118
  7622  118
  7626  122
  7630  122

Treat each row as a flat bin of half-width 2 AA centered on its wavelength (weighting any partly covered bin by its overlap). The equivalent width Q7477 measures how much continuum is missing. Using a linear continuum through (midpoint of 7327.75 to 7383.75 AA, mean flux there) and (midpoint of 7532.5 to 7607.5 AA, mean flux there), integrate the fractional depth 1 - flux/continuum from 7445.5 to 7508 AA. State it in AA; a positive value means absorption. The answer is 1.02 AA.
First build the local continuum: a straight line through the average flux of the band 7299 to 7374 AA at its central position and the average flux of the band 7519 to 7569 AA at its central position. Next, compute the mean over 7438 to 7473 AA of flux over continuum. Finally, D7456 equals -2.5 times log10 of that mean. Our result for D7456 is 0.03 mag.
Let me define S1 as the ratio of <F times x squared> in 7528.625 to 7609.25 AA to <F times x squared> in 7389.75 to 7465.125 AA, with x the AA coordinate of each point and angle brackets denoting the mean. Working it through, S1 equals 1.04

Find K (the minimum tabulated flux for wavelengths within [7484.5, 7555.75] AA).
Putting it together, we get 120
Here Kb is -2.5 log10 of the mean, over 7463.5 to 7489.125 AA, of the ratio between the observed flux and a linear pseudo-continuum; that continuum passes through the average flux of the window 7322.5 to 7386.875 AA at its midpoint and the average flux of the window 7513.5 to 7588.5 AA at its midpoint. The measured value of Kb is 0.03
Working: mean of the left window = 127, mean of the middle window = 124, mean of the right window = 127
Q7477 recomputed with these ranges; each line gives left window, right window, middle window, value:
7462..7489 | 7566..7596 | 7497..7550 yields -1.2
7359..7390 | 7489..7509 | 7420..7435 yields 0.1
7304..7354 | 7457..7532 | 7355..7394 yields 0.3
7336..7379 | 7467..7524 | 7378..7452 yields 0.4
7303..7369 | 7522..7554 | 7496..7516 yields 0.1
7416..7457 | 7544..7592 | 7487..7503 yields 0.2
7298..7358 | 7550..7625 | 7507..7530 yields -0.2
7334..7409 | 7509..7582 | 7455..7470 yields 0.3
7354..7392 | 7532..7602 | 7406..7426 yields 0.3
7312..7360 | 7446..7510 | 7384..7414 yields 0.1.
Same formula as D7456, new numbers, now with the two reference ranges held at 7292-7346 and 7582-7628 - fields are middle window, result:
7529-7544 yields -0.041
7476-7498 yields 0.004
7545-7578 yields -0.053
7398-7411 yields -0.005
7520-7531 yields -0.029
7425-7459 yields 0.002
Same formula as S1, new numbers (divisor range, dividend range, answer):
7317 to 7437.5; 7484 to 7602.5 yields 1.04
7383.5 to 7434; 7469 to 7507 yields 1.01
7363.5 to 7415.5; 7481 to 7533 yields 1.02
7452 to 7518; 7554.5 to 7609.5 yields 1.02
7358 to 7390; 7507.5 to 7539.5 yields 1.04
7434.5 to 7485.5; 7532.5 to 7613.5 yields 1.04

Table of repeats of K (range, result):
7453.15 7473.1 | 122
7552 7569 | 128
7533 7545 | 124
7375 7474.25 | 121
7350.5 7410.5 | 123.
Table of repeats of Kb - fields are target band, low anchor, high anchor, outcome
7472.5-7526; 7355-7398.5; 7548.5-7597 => 0.01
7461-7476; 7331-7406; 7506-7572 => 0.03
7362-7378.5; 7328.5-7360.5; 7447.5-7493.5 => -0.01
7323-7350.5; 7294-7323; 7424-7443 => -0.02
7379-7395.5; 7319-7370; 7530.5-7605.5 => 0.01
